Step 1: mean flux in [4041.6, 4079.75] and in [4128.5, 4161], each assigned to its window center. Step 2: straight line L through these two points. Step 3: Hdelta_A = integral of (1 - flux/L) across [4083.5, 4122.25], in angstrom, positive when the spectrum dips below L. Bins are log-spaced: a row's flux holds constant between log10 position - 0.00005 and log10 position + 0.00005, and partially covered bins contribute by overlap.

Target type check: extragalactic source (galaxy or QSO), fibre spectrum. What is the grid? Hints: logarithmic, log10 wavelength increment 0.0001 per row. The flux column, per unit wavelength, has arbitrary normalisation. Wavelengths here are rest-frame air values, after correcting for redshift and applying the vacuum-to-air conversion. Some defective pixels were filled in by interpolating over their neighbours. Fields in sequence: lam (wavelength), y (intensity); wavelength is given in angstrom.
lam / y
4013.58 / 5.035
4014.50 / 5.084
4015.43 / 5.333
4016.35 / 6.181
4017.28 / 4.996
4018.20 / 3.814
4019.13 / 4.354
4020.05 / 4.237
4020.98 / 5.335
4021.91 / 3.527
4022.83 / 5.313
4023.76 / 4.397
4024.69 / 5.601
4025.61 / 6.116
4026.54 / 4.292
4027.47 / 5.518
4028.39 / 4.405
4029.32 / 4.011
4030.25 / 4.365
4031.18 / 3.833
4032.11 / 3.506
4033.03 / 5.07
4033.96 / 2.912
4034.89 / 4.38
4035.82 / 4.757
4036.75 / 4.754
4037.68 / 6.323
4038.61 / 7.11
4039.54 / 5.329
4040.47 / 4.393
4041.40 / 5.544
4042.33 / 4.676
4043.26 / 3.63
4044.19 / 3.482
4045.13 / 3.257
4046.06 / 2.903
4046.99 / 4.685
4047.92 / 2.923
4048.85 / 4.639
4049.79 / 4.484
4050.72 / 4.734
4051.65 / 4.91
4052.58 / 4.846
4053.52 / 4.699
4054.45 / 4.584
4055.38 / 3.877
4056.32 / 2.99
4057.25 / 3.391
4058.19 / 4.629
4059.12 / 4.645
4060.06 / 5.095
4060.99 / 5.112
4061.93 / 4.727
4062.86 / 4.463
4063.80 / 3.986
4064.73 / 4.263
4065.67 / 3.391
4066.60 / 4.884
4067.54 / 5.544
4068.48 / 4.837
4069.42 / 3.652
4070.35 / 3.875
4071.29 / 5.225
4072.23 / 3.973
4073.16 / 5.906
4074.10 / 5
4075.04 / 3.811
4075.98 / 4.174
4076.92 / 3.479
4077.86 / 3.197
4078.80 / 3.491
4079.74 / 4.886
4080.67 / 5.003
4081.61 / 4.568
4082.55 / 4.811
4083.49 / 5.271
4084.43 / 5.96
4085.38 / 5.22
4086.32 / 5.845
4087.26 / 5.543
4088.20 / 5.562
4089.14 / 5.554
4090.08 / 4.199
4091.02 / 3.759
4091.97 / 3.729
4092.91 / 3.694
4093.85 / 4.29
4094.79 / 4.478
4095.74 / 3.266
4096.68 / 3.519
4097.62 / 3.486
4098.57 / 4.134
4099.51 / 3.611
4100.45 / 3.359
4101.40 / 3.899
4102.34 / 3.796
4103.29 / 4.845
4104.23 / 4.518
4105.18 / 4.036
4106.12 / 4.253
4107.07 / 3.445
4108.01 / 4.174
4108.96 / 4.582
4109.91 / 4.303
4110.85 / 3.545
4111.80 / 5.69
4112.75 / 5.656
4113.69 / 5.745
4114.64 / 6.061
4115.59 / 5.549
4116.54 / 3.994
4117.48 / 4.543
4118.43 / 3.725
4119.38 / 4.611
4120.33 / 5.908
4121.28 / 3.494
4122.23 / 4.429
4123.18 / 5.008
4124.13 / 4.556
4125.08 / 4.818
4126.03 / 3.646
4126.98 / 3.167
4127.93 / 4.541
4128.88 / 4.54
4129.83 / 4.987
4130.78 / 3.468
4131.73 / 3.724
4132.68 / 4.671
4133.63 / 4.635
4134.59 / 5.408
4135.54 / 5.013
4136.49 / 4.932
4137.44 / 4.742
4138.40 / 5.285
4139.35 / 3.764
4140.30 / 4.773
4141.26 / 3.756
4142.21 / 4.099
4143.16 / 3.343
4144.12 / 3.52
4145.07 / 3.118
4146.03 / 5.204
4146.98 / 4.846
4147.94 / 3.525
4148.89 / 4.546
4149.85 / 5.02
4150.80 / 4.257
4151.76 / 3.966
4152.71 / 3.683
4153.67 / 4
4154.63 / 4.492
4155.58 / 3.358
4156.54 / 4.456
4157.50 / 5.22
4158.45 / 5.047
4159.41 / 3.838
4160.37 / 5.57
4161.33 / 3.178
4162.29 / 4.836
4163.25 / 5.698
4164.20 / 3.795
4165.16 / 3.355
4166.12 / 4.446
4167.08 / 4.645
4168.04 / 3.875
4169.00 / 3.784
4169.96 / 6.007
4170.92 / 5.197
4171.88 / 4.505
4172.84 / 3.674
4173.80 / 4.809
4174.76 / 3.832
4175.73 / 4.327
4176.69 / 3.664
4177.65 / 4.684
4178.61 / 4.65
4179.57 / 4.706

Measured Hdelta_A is -1.6 angstrom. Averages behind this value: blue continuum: 4.27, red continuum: 4.37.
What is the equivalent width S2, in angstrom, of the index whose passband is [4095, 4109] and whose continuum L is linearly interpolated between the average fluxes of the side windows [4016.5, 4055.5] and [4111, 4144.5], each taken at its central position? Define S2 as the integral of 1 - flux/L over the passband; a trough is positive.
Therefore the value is 1.96 angstrom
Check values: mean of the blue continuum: 4.55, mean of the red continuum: 4.56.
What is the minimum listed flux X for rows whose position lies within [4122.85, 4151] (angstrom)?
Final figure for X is 3.118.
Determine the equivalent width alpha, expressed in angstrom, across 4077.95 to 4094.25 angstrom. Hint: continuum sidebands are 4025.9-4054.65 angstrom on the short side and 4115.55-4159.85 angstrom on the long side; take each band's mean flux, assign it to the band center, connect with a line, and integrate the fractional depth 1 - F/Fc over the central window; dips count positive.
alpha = -1.2 angstrom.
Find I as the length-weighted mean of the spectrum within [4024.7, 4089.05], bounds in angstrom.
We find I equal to 4.56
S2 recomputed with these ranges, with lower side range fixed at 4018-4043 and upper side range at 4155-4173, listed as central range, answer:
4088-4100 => 1.4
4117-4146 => 1.1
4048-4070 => 1.2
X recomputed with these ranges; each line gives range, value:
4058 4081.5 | 3.197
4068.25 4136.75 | 3.167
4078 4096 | 3.266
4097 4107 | 3.359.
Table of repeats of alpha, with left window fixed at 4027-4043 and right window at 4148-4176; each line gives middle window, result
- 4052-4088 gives 0.7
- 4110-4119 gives -0.8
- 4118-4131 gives 0.3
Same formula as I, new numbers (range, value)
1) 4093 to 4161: 4.35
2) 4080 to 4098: 4.63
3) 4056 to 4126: 4.47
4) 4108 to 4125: 4.77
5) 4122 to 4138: 4.49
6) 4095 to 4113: 4.1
